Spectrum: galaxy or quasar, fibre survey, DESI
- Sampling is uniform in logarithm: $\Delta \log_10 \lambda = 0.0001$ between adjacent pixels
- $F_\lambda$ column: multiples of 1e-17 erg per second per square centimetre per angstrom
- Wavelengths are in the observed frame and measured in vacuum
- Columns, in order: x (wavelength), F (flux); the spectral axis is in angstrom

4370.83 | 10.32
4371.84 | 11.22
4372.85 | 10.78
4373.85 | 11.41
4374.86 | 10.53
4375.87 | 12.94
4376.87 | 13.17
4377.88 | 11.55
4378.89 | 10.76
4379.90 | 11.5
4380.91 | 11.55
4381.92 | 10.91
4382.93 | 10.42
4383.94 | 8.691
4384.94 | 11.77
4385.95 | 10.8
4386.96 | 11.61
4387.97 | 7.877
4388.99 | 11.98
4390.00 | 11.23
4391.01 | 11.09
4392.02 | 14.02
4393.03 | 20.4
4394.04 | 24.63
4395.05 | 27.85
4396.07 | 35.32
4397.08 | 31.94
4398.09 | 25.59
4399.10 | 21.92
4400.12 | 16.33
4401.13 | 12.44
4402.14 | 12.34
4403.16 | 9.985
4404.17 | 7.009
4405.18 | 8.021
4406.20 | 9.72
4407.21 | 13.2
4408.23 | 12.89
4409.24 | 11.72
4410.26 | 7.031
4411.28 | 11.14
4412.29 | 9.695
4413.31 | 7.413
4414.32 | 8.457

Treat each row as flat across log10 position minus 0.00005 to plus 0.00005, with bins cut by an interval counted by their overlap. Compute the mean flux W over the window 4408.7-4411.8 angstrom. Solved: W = 10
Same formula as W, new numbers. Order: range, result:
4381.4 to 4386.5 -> 10.5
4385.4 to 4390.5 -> 10.7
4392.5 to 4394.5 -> 22.4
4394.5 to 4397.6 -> 31.6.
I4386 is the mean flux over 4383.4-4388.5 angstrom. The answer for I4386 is 10.2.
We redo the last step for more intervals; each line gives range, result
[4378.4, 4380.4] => 11.1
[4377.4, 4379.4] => 11.1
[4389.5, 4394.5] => 16.2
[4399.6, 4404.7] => 11.6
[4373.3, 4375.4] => 11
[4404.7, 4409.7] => 11.1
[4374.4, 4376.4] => 11.8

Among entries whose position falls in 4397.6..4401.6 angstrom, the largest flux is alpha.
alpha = 25.59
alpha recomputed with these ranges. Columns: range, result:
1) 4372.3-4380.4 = 13.17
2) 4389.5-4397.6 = 35.32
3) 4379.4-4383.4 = 11.55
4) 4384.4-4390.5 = 11.98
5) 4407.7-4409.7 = 12.89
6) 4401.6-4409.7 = 13.2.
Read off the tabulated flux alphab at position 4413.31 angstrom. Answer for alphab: 7.413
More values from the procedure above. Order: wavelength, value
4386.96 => 11.61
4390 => 11.23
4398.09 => 25.59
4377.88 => 11.55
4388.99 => 11.98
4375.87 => 12.94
